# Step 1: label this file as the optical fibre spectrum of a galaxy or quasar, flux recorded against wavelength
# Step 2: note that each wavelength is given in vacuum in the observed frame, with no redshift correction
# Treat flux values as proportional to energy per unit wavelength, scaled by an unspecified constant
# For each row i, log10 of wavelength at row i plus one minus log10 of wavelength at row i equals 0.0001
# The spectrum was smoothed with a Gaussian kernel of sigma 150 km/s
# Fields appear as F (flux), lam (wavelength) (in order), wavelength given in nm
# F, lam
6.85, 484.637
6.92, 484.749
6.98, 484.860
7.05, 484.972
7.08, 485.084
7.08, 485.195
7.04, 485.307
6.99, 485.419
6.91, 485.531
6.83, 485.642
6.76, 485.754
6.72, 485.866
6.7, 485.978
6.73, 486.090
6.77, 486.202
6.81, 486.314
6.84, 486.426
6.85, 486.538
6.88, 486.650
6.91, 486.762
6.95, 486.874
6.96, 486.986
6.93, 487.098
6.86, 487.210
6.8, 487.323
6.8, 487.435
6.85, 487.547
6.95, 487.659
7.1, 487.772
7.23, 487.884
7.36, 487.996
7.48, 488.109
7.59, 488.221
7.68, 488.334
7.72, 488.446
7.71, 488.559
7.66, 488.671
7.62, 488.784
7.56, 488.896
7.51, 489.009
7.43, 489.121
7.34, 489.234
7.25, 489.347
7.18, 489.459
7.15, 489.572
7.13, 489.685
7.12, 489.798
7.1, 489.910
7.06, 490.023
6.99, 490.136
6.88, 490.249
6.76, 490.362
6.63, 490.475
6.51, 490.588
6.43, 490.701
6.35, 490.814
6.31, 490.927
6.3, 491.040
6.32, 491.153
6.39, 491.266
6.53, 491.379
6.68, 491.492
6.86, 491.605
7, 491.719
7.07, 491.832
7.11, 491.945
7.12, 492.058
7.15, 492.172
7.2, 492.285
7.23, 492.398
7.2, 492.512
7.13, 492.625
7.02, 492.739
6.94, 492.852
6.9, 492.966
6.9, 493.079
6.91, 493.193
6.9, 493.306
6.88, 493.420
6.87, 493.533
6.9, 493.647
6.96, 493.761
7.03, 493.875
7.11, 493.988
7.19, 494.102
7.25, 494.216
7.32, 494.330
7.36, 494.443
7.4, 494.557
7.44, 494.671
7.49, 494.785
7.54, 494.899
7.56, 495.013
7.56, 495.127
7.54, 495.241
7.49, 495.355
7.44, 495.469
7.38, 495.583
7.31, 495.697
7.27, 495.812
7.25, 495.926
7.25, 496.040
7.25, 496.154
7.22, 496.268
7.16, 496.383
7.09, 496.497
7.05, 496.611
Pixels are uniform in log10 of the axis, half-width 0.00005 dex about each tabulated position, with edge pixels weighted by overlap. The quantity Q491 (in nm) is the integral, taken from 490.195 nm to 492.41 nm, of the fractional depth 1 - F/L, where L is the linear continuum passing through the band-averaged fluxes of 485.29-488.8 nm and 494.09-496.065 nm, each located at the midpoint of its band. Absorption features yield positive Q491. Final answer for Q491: 0.15 nm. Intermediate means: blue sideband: 7.06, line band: 6.73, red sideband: 7.4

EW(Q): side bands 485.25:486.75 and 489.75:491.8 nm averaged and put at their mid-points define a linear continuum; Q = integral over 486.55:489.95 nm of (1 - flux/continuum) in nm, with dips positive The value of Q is -0.23 nm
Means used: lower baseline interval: 6.83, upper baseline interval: 6.68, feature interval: 7.22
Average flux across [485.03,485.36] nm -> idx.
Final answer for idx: 7.08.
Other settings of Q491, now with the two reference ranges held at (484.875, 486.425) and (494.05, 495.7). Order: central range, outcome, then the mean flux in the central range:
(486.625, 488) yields 0.00 nm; 6.96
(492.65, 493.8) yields 0.06 nm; 6.92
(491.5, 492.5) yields 0.02 nm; 7.07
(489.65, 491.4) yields 0.12 nm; 6.67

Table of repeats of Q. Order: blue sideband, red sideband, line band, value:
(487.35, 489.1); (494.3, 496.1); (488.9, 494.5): 0.331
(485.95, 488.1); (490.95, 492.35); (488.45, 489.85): -0.108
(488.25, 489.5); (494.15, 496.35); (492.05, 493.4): 0.071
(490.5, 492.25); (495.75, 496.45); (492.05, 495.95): -0.122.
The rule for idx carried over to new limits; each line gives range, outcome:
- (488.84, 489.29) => 7.46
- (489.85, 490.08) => 7.09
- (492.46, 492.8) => 7.12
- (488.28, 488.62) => 7.71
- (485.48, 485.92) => 6.81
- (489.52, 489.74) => 7.13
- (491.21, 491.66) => 6.62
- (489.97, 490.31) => 6.97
